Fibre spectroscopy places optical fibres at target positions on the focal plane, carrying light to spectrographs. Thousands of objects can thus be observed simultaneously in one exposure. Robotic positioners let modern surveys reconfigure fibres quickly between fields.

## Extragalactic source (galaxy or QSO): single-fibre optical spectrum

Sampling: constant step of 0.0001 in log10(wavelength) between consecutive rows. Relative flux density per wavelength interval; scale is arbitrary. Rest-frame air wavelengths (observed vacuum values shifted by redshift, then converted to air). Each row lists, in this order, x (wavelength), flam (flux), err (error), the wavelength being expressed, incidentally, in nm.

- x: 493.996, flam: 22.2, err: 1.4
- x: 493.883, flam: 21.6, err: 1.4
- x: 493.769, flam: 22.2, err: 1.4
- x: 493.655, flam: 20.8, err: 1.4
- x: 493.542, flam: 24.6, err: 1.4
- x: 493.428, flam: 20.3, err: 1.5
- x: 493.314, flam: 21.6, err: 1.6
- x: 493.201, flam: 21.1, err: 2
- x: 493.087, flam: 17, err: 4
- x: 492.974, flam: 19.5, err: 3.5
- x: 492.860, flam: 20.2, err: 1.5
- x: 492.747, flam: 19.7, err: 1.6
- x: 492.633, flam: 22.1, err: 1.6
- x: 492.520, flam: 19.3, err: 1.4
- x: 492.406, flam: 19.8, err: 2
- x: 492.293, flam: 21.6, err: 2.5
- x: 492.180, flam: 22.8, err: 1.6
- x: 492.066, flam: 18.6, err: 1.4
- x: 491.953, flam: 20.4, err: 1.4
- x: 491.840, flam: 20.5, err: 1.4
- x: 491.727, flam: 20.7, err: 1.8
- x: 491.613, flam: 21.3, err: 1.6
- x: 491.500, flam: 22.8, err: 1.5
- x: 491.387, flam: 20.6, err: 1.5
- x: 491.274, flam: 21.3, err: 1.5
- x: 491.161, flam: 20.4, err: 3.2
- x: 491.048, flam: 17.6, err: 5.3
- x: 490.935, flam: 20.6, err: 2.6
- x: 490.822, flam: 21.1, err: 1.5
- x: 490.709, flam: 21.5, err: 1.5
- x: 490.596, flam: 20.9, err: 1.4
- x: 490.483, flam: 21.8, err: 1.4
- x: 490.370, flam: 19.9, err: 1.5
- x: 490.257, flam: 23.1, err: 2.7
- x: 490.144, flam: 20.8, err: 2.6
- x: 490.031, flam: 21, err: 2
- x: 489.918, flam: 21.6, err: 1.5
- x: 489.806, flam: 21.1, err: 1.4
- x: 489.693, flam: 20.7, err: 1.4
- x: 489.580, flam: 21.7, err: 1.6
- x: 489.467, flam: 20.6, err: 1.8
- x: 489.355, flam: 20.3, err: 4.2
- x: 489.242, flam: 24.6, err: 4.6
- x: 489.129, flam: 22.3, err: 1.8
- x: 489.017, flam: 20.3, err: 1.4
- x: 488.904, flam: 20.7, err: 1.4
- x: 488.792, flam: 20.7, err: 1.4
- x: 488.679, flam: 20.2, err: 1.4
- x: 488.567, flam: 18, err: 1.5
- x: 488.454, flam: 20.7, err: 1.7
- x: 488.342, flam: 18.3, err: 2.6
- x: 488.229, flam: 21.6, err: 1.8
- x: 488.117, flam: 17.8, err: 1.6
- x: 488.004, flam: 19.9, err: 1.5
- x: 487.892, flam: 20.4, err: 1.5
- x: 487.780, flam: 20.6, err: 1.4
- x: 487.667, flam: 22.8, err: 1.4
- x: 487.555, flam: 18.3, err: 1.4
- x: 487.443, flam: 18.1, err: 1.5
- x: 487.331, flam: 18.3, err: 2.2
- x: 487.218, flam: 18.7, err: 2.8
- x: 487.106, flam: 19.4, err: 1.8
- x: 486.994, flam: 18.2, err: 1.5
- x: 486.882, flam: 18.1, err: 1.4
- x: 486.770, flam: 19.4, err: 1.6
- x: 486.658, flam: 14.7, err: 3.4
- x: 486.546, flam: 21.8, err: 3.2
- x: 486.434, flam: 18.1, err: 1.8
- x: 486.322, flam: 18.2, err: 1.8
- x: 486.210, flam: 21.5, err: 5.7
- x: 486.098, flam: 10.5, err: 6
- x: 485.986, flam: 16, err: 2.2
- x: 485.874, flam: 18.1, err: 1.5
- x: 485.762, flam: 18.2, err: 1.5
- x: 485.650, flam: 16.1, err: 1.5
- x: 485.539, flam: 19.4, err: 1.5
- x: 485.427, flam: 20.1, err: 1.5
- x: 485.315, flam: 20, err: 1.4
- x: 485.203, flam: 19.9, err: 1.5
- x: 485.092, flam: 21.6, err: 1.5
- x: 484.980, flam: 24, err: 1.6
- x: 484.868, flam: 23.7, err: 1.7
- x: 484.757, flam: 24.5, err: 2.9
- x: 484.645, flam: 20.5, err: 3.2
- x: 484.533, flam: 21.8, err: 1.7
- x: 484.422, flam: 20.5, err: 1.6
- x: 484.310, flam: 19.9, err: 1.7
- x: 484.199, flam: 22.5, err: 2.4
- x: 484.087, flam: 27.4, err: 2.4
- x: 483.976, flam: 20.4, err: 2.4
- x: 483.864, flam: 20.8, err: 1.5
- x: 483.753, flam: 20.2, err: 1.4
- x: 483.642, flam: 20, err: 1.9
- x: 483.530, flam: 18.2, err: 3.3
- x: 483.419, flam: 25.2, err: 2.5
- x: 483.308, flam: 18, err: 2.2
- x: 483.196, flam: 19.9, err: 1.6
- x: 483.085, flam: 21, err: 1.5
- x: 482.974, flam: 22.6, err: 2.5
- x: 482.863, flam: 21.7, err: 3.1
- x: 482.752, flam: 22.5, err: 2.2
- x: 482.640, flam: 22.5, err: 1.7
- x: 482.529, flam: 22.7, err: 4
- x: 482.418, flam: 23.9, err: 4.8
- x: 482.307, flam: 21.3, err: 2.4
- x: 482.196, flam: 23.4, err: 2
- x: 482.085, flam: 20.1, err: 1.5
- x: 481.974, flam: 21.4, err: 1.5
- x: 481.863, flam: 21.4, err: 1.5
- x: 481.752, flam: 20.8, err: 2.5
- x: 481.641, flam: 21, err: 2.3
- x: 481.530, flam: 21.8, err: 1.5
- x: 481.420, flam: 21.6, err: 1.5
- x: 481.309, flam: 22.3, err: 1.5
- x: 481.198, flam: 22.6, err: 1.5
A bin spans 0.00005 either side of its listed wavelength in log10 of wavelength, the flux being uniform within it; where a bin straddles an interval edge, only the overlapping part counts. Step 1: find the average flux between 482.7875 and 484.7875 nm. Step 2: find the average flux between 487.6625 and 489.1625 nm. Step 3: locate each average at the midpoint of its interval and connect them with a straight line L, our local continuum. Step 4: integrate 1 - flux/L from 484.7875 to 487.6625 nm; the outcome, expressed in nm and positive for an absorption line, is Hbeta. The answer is 0.25 nm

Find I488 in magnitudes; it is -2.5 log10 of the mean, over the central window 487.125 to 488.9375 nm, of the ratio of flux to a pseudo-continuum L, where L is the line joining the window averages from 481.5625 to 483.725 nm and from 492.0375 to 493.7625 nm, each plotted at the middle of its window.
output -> 0.07 mag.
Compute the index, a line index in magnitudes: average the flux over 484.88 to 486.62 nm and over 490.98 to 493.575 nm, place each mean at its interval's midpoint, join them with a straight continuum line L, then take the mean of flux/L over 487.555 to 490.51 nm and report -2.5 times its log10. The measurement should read -0.05 mag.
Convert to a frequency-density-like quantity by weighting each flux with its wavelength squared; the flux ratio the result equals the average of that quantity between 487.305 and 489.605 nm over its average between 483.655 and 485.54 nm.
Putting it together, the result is 0.95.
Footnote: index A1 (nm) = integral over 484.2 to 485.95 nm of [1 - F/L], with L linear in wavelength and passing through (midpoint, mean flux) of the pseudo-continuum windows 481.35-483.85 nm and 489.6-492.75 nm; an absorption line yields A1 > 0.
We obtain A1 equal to 0.06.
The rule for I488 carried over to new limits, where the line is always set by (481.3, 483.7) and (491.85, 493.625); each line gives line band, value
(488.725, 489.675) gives -0.023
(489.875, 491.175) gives -0.004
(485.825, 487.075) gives 0.191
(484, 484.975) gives -0.063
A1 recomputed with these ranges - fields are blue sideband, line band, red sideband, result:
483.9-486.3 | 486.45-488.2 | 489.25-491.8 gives 0.13 nm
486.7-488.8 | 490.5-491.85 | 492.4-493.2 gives -0.08 nm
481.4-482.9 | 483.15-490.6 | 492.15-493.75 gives 0.42 nm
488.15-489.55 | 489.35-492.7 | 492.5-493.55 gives -0.06 nm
